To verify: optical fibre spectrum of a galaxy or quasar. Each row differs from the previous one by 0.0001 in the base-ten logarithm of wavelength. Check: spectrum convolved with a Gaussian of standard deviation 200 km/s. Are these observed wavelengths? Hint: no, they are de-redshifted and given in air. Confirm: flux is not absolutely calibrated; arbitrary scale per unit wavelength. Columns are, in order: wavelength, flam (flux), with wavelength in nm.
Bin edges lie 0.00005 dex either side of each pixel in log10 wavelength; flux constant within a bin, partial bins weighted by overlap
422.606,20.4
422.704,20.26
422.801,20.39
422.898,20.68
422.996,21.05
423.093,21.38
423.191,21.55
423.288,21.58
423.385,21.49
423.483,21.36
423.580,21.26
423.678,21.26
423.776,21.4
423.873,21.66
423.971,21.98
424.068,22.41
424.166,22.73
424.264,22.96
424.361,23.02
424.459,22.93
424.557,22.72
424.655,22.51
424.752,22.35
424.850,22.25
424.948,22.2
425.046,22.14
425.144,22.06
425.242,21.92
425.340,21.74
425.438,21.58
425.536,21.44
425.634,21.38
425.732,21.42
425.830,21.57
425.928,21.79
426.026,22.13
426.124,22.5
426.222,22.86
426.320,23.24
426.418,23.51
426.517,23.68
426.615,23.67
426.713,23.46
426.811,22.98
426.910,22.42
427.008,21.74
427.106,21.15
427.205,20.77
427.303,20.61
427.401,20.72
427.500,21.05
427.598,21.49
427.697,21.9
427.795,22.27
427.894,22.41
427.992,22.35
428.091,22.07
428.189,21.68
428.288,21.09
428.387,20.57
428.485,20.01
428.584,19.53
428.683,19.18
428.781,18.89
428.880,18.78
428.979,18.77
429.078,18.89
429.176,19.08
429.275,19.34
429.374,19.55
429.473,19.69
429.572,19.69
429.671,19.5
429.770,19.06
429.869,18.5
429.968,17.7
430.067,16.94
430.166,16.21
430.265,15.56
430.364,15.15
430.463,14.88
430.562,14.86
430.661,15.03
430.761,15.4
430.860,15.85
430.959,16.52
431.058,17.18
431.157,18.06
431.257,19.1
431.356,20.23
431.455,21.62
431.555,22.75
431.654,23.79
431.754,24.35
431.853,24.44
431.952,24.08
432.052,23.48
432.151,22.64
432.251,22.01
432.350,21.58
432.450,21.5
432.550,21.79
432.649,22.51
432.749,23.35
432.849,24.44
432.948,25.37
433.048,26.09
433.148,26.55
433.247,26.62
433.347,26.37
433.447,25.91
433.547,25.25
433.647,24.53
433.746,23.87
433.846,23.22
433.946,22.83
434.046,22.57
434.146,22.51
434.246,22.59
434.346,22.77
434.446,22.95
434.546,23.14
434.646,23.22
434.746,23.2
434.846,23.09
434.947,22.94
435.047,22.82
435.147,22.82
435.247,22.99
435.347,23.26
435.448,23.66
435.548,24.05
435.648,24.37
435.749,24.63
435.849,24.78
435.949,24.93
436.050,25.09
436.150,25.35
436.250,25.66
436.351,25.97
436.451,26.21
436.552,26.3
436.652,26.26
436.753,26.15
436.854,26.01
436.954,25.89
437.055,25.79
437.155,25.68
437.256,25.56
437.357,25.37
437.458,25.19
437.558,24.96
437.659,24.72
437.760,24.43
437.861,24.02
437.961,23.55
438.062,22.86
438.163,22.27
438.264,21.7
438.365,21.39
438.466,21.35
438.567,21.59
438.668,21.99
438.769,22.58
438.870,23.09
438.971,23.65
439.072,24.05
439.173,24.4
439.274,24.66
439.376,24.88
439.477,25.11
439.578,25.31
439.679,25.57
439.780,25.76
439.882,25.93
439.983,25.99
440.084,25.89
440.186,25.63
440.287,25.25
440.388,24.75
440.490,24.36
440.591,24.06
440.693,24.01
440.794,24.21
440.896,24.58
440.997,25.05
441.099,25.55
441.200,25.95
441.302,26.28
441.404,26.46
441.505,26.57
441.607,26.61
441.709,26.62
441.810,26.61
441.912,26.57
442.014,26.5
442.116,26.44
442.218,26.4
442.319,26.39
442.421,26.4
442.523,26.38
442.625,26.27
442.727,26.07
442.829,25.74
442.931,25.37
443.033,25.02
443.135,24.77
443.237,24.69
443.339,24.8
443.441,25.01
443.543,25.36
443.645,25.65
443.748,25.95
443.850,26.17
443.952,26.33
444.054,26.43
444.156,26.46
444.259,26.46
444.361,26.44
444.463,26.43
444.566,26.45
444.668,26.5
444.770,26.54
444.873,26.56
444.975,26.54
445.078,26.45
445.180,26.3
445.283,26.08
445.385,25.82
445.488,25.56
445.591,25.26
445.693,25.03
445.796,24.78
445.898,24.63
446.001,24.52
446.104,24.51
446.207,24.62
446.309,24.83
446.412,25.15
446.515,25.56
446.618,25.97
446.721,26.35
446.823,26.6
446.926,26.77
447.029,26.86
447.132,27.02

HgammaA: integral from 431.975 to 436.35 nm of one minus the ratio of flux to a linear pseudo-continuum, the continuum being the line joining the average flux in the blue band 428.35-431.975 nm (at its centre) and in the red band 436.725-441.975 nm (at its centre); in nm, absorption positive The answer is -0.498 nm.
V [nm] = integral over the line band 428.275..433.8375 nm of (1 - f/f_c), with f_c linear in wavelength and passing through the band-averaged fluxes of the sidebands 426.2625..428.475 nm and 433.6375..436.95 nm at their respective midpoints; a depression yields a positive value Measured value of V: 0.58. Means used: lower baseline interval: 22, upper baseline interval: 24.1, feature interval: 20.6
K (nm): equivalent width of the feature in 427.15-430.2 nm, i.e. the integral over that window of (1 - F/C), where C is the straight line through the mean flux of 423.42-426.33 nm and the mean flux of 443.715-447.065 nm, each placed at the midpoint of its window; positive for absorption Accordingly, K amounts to 0.38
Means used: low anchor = 22.1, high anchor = 25.9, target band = 20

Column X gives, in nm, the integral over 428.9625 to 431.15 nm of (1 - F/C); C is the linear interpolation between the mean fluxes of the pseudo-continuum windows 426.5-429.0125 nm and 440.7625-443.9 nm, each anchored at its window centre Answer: 0.45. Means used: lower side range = 21.3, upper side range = 25.8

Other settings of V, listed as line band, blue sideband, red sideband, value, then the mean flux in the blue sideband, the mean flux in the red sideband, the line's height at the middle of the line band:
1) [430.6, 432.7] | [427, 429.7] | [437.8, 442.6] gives 0.101 nm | 20.4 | 24.8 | 21.7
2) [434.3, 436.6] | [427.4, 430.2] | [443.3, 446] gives -0.172 nm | 19.9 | 25.9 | 22.4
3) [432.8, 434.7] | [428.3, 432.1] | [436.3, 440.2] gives -0.250 nm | 19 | 24.5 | 21.5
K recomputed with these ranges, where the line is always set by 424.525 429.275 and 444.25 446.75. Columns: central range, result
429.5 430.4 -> 0.183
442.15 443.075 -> -0.035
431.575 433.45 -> -0.098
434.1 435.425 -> 0.019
